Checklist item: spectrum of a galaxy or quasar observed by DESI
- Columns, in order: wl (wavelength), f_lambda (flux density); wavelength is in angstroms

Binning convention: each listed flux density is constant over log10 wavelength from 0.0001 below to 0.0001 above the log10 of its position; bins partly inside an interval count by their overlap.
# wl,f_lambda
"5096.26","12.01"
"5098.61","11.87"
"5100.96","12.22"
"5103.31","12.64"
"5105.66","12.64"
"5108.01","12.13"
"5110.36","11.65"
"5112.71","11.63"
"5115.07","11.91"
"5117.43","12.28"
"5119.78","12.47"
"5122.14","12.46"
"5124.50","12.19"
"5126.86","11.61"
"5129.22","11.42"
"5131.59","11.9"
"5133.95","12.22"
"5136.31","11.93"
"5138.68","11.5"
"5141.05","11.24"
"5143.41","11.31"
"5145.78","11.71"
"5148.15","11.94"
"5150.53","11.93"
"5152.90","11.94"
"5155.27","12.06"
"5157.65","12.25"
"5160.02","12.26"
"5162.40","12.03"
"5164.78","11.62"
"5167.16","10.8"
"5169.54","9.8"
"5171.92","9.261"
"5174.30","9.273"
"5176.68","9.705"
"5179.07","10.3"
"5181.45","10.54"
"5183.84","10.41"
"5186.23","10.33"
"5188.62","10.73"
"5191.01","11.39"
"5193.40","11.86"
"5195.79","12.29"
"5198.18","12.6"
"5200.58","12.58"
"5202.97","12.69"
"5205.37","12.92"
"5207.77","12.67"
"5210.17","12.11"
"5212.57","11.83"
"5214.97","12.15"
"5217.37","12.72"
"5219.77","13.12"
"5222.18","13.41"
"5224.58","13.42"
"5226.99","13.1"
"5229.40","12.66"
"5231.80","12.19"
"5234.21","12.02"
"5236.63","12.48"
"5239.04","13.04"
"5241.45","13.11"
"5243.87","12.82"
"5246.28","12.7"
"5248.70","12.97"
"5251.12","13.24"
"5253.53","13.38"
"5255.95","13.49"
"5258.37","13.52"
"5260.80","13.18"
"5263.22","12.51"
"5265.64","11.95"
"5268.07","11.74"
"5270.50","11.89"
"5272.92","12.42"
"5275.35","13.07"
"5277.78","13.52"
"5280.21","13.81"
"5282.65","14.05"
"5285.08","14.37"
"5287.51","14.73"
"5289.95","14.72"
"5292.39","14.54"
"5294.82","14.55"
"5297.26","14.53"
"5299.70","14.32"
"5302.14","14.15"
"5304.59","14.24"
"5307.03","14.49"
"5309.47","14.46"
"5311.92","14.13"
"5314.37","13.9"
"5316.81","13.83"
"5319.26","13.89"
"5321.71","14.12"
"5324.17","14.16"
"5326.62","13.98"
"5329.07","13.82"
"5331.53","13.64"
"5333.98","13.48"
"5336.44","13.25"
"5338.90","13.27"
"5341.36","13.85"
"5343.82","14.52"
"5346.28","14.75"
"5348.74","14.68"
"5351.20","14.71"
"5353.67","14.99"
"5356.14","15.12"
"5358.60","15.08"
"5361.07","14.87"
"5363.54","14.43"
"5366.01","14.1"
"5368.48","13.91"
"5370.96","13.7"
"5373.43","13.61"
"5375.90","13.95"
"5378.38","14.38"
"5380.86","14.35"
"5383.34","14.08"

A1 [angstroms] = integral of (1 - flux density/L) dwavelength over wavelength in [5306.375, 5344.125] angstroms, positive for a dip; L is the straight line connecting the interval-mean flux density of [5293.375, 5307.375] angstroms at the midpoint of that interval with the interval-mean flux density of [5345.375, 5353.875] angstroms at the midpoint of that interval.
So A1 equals 1.7 angstroms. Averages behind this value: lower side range 14.4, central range 13.9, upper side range 14.8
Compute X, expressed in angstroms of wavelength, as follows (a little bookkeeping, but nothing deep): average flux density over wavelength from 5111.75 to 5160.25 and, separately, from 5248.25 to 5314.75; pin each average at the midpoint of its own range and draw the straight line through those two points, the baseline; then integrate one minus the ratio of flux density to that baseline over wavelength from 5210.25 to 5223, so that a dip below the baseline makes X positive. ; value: 0.3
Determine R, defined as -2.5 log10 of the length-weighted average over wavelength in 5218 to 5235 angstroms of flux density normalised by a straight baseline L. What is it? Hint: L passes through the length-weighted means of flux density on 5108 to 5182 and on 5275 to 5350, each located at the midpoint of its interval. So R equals -0.01 mag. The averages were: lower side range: 11.5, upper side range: 14.1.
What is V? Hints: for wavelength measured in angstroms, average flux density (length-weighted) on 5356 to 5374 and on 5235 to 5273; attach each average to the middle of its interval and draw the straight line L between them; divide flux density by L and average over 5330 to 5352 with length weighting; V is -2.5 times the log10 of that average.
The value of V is 0.00 mag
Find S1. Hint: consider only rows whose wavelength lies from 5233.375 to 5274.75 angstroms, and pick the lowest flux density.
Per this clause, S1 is 11.74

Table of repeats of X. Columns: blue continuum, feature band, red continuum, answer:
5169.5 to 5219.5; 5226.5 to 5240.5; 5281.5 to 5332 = -0.2 angstroms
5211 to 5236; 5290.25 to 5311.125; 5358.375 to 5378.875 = -1.5 angstroms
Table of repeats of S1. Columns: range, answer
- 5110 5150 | 11.24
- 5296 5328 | 13.83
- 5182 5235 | 10.33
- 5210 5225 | 11.83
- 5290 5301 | 14.32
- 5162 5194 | 9.261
